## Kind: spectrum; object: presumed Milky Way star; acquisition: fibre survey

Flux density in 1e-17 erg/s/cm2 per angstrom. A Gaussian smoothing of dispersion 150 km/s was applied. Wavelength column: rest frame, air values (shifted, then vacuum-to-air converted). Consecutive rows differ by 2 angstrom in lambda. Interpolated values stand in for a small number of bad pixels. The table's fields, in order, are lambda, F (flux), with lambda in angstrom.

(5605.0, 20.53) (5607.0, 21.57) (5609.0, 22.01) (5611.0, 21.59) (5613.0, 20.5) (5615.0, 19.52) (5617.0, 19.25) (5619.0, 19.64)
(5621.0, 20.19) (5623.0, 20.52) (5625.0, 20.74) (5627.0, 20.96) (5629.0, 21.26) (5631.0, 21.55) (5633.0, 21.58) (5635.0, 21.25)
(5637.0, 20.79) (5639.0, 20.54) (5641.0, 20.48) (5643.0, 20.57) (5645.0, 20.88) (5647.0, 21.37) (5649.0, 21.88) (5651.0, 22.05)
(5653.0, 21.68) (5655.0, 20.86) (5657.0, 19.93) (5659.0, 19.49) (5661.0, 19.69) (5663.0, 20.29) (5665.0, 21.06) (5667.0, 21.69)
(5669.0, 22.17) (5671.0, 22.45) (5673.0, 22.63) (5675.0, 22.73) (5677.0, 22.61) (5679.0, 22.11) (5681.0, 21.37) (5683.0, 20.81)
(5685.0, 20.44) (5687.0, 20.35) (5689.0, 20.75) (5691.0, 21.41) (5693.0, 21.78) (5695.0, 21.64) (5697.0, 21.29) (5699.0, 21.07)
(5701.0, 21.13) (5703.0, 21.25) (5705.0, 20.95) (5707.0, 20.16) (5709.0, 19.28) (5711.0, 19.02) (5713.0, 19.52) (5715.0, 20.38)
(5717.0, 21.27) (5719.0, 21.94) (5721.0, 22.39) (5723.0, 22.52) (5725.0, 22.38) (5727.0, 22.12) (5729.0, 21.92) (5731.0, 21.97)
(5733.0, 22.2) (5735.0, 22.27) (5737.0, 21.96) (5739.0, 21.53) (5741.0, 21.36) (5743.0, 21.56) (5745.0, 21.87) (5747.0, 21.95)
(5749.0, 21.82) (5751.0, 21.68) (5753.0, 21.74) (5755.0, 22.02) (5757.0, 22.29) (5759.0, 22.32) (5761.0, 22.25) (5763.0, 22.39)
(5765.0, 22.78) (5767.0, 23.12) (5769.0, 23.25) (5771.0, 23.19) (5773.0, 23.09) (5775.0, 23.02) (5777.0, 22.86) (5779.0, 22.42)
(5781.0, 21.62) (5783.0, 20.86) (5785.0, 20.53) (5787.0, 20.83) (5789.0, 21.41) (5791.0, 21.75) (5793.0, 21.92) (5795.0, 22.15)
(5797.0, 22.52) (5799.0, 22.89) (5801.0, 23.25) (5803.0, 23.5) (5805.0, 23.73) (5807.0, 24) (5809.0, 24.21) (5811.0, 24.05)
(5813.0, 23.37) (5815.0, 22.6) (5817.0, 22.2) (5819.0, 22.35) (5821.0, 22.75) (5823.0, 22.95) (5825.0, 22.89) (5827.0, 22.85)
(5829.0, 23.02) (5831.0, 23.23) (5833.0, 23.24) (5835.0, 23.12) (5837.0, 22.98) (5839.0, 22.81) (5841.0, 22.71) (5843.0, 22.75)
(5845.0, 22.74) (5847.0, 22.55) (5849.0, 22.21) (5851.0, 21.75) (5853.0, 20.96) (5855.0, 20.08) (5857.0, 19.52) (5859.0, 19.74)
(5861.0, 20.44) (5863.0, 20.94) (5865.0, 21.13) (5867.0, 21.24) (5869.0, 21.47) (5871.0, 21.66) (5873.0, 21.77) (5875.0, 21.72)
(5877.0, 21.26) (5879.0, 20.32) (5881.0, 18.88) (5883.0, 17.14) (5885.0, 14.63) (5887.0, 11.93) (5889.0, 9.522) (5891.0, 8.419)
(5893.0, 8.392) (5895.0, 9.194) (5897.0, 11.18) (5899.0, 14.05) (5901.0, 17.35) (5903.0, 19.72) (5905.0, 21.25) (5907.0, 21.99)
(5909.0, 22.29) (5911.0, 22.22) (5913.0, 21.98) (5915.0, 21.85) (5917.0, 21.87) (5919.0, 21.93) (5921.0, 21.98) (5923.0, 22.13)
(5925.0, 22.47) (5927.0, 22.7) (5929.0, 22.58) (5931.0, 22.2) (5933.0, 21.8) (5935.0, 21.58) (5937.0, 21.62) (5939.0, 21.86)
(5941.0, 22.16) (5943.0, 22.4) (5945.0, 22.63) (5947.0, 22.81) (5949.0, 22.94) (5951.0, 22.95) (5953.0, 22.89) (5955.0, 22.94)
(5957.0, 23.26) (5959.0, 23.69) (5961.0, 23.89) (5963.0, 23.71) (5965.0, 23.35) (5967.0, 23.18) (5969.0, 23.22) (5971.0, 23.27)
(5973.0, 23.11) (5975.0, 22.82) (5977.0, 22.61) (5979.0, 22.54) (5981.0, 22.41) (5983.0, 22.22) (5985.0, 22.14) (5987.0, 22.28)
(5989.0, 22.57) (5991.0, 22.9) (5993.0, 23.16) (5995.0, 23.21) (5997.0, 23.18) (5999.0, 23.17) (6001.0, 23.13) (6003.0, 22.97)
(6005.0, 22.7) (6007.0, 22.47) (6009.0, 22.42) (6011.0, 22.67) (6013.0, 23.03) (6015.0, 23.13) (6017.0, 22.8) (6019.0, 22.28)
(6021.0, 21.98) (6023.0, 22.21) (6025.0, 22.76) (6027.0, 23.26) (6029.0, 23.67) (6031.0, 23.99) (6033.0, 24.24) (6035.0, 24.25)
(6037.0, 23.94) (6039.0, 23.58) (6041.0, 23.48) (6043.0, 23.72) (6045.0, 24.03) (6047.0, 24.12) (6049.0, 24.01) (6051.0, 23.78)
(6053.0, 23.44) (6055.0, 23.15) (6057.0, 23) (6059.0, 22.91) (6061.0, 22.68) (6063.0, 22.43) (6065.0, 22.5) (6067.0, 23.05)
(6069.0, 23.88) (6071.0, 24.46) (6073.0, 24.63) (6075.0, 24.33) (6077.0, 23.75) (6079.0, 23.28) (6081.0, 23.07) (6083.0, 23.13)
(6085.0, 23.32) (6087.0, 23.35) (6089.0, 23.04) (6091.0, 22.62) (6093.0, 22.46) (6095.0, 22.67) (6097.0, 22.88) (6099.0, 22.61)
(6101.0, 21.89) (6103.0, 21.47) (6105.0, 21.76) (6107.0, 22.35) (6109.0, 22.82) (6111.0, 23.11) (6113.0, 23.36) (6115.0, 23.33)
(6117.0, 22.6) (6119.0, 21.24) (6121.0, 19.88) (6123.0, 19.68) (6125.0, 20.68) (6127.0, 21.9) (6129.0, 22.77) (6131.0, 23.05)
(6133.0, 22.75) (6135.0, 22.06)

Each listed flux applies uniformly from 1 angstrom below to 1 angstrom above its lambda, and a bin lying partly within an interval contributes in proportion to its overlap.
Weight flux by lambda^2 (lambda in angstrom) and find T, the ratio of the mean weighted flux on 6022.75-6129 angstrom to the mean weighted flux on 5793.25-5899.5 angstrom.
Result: 1.2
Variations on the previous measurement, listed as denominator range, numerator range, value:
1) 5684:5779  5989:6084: 1.19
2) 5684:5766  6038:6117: 1.21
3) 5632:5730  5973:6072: 1.23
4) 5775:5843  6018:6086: 1.12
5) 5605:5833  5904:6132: 1.16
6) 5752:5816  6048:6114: 1.13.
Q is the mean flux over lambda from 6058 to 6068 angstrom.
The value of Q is 22.7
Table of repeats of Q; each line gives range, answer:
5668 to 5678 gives 22.5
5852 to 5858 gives 20.2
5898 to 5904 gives 17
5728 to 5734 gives 22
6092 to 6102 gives 22.5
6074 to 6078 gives 24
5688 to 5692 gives 21.1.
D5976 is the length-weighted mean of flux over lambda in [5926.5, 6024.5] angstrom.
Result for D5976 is 22.7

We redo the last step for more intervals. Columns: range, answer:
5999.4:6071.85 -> 23.2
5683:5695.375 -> 21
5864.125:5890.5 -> 18.5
